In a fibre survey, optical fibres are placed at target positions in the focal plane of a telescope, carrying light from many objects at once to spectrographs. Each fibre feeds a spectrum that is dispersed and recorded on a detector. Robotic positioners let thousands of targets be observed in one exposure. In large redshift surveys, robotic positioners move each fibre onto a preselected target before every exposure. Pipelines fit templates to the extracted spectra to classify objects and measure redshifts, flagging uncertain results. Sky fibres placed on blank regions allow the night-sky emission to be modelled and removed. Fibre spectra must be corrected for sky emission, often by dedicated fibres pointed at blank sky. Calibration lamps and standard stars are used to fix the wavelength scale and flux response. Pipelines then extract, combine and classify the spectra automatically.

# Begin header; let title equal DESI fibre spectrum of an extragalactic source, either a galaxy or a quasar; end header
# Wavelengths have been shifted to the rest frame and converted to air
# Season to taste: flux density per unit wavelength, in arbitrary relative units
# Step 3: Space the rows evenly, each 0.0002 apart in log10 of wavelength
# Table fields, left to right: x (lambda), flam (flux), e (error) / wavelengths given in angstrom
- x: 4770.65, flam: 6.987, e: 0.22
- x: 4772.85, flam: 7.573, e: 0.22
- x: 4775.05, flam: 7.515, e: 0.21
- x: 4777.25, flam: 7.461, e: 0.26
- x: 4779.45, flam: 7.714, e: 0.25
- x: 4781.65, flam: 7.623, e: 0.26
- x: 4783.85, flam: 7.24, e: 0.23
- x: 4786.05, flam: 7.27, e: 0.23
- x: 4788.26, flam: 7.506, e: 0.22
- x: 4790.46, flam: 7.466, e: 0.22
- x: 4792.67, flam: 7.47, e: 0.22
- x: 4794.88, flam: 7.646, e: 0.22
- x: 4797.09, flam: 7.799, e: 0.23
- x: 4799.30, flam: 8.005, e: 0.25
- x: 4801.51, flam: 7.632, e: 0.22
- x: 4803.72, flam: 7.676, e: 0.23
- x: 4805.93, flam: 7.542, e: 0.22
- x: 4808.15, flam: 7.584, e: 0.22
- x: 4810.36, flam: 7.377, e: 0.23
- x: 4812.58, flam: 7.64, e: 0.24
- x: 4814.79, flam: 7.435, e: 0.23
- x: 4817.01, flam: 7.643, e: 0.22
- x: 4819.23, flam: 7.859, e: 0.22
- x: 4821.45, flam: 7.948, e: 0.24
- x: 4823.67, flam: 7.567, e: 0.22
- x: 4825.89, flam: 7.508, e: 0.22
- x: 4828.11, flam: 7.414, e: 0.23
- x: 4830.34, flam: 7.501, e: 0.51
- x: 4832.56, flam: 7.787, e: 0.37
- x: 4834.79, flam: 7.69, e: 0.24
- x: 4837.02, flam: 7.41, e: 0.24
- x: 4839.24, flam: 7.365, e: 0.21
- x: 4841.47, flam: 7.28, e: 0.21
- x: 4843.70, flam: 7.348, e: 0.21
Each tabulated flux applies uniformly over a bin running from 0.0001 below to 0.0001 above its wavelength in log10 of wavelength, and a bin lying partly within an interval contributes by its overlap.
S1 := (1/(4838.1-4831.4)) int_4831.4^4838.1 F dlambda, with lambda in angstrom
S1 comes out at 7.63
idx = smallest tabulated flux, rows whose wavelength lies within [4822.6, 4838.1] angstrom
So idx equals 7.41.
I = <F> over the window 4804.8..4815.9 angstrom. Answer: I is 7.52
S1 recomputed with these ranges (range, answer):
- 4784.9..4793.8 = 7.43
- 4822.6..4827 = 7.54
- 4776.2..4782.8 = 7.6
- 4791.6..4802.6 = 7.71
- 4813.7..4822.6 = 7.72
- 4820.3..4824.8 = 7.76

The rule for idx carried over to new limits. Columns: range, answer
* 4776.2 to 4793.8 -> 7.24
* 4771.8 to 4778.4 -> 7.461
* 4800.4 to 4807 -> 7.542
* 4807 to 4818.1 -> 7.377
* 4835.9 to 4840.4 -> 7.365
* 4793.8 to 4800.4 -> 7.646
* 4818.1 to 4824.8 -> 7.567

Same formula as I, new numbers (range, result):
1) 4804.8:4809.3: 7.56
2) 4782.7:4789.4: 7.35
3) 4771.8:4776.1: 7.54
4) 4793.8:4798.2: 7.72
